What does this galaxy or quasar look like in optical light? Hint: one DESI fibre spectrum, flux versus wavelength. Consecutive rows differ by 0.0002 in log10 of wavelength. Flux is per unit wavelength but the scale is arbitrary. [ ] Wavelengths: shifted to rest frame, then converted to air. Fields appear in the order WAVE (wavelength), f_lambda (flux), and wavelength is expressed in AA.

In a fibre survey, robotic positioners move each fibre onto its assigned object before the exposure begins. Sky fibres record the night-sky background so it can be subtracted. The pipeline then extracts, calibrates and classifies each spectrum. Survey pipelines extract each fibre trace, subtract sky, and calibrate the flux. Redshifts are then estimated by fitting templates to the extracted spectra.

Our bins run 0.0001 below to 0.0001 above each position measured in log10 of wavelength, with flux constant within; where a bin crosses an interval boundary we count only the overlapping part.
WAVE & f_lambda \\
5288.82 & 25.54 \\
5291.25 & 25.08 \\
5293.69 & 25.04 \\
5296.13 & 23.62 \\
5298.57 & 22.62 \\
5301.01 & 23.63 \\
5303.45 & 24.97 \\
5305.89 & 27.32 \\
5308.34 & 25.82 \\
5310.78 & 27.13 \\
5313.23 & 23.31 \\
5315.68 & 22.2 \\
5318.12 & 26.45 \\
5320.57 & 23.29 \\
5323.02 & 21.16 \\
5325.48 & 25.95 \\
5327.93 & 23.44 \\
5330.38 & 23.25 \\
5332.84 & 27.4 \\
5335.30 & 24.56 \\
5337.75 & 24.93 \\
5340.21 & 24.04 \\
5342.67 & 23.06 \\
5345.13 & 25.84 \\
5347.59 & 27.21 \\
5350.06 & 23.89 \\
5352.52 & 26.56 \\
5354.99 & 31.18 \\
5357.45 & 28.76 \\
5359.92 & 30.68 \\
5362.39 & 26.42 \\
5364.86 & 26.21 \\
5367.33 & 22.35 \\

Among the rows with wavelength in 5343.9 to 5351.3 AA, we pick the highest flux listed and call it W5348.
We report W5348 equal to 27.21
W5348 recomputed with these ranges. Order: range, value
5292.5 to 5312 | 27.32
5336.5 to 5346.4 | 25.84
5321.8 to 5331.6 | 25.95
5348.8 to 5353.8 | 26.56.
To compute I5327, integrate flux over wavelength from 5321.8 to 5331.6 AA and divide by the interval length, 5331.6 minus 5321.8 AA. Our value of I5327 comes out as 23.4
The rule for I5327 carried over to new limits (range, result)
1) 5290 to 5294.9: 25.1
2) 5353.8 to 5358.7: 30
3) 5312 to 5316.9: 22.8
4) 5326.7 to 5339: 24.7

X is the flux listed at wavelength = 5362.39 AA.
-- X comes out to 26.42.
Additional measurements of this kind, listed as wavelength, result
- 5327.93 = 23.44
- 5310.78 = 27.13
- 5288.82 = 25.54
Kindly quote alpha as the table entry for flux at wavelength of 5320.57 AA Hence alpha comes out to 23.29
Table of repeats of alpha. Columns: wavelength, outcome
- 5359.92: 30.68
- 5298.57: 22.62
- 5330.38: 23.25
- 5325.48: 25.95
